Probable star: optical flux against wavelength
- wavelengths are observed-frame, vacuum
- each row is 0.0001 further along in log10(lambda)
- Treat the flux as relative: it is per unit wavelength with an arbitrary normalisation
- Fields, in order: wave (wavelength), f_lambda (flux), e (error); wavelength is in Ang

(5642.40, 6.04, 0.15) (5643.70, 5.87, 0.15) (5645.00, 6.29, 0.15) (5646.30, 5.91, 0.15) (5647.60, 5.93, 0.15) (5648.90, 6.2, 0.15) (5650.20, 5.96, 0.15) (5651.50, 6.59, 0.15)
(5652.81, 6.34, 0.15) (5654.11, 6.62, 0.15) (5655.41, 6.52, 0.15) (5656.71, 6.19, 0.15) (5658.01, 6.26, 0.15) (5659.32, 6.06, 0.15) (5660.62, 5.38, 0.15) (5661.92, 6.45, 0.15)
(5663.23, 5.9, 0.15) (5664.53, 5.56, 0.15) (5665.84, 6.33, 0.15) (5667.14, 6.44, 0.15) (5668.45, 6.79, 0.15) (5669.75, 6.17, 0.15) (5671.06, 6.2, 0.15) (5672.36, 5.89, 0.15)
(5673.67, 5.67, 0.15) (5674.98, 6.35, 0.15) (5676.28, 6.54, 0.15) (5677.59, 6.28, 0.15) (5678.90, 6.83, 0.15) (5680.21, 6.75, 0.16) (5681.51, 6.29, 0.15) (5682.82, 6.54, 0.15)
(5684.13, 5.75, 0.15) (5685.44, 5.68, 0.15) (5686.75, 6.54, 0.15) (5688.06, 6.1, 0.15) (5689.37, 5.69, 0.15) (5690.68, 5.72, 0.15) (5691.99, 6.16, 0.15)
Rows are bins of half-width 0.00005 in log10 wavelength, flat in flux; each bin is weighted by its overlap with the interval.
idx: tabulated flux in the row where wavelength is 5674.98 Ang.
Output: 6.35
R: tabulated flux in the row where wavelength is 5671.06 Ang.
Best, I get 6.2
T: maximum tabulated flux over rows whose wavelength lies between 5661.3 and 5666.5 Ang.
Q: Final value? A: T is 6.45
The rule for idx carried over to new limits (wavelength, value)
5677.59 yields 6.28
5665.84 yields 6.33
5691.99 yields 6.16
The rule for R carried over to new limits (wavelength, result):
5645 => 6.29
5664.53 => 5.56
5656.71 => 6.19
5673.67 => 5.67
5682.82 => 6.54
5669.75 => 6.17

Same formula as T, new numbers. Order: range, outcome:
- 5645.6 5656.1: 6.62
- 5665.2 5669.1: 6.79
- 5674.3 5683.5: 6.83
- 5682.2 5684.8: 6.54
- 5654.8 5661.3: 6.52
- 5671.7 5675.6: 6.35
